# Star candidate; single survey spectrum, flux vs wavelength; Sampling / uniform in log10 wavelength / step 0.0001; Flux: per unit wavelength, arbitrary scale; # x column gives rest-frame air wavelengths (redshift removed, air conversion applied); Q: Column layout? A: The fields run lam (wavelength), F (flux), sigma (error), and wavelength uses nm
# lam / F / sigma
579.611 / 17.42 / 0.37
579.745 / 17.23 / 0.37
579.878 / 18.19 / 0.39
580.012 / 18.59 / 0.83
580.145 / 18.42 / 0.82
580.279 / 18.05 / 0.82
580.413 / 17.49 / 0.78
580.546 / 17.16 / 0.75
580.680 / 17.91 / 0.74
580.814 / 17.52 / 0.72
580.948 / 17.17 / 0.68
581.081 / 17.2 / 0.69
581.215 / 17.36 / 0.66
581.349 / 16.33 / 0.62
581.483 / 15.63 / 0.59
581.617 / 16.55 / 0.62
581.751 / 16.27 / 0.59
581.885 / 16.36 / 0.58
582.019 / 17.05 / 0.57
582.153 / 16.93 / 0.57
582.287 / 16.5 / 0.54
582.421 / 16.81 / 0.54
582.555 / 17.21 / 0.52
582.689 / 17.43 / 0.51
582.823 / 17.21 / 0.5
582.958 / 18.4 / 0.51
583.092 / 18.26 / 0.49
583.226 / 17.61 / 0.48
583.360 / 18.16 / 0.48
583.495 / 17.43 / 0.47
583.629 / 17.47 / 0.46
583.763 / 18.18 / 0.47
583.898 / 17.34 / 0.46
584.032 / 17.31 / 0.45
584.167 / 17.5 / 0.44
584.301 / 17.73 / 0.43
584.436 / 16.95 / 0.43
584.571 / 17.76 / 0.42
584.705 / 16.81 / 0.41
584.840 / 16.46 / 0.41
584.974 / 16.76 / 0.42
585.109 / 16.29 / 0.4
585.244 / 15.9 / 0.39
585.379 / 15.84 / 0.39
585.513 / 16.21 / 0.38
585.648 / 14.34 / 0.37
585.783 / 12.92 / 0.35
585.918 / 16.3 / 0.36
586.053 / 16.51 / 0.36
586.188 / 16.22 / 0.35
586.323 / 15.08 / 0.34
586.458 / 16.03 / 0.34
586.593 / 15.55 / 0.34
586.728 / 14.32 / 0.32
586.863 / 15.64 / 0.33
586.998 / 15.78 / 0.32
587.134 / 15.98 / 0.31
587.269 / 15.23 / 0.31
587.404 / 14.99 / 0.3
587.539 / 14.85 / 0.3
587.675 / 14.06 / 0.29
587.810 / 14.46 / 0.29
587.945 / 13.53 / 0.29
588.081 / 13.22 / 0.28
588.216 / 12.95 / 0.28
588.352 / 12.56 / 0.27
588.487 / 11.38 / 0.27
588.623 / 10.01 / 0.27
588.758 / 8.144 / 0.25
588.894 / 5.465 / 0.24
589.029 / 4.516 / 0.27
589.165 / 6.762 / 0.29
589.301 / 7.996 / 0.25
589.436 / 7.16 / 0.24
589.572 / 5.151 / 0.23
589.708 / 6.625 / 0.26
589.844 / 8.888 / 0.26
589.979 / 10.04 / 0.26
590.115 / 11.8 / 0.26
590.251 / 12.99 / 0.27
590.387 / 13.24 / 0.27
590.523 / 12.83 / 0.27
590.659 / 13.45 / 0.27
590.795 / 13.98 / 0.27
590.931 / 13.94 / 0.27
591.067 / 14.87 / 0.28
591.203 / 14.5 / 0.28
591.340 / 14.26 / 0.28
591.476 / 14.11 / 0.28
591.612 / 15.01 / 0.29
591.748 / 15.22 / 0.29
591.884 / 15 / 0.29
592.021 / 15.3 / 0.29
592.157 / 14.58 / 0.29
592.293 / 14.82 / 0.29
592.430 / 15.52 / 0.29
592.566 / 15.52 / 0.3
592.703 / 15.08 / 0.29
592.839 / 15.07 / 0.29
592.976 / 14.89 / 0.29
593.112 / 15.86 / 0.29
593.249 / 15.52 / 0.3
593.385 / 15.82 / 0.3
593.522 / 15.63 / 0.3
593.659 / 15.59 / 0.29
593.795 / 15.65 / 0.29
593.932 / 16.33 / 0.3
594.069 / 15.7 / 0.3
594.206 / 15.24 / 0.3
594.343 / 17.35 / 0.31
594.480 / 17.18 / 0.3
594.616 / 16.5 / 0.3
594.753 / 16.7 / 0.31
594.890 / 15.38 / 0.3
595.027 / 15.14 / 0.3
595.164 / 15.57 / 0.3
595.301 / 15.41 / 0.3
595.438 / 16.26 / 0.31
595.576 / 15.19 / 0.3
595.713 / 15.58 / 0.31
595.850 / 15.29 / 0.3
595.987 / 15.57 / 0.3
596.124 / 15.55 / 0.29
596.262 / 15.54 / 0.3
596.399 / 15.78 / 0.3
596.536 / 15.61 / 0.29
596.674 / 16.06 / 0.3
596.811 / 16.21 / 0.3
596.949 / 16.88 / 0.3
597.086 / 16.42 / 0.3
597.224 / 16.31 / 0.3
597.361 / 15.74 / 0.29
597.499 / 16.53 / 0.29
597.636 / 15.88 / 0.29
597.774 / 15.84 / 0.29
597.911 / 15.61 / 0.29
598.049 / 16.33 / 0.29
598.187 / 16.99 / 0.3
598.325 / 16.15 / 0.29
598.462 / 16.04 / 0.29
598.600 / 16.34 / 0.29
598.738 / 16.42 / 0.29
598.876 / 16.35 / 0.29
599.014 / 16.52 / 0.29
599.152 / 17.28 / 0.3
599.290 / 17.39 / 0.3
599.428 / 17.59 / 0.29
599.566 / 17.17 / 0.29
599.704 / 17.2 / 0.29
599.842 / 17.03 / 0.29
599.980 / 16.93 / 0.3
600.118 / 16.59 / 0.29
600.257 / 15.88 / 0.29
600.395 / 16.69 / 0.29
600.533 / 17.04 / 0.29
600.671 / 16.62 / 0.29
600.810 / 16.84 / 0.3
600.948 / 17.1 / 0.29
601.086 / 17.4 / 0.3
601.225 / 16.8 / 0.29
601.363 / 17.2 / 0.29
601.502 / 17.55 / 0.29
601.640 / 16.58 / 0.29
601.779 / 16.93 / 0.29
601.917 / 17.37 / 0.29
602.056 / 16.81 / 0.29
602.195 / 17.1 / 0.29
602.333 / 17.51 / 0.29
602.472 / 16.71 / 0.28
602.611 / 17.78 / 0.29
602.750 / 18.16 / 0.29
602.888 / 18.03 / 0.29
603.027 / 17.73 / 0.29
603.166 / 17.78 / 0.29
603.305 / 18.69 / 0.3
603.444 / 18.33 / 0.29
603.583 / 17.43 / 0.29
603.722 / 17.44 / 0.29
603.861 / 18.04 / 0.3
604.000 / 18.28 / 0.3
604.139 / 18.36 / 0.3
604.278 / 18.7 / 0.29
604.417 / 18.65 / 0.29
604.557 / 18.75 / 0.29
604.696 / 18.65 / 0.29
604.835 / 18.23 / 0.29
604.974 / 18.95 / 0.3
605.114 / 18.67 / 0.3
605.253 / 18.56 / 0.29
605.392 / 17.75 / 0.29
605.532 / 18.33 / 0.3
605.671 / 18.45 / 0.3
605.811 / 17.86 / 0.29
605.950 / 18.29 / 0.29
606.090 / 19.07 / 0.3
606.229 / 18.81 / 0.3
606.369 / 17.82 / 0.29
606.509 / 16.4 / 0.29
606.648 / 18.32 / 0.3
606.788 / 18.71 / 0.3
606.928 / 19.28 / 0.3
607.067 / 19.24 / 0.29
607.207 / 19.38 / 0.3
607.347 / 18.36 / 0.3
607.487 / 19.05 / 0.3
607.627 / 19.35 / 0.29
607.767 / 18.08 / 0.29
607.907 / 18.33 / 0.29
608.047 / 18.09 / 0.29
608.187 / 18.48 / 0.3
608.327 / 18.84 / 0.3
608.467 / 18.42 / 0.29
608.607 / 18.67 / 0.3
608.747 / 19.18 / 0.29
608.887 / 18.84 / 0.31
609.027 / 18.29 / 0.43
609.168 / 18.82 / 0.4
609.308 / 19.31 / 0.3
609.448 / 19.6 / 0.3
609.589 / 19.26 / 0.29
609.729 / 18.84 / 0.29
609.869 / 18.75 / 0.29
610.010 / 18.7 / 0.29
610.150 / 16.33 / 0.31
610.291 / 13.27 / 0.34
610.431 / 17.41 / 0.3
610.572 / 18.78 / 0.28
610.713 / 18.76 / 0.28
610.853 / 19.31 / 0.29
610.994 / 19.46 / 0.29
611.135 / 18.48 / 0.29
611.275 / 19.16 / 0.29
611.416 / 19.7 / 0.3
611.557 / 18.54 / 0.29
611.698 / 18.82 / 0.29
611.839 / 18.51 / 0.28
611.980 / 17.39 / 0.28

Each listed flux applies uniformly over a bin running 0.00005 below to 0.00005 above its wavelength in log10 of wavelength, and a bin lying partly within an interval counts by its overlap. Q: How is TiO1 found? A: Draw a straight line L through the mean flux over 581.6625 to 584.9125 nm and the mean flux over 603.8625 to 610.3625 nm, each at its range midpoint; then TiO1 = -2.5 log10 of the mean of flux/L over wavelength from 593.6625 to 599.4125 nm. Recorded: 0.12 mag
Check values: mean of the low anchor 17.3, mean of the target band 16.1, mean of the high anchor 18.4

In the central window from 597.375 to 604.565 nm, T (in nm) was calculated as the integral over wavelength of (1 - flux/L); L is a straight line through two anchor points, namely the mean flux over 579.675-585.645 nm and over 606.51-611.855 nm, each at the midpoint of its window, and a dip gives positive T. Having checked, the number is 0.396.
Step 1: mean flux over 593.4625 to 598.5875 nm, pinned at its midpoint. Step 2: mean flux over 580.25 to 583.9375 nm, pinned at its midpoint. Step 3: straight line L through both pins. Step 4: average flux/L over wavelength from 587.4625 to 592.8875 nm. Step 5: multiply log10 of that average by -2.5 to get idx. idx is 0.32 mag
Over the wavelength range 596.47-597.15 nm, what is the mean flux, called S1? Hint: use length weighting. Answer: 16.2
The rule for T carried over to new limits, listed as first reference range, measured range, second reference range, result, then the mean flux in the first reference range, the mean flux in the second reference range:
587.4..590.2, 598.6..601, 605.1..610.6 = -0.314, 10.1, 18.4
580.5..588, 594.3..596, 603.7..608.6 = 0.149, 16.4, 18.5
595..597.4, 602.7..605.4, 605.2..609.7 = -0.078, 15.8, 18.6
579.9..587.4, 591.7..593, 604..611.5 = 0.170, 16.7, 18.5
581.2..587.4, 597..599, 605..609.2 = 0.170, 16.5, 18.5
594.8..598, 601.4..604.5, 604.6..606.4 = -0.003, 15.8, 18.4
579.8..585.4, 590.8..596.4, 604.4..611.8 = 0.746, 17.2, 18.5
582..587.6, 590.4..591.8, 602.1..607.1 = 0.236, 16.5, 18.2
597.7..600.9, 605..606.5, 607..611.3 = -0.035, 16.6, 18.5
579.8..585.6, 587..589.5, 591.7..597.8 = 0.776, 17.2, 15.7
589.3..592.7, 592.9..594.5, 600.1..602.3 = -0.224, 12.8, 16.9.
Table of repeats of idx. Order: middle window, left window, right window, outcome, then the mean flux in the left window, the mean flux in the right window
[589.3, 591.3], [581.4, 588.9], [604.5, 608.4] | 0.40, 15.7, 18.5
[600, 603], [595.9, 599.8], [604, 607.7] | 0.02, 16.3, 18.5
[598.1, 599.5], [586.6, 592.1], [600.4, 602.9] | -0.04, 12.3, 17.2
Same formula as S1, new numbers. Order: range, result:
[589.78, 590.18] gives 10.3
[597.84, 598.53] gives 16.2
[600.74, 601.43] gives 17.1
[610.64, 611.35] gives 19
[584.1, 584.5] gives 17.4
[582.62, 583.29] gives 17.8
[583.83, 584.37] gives 17.5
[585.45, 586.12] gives 15.2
